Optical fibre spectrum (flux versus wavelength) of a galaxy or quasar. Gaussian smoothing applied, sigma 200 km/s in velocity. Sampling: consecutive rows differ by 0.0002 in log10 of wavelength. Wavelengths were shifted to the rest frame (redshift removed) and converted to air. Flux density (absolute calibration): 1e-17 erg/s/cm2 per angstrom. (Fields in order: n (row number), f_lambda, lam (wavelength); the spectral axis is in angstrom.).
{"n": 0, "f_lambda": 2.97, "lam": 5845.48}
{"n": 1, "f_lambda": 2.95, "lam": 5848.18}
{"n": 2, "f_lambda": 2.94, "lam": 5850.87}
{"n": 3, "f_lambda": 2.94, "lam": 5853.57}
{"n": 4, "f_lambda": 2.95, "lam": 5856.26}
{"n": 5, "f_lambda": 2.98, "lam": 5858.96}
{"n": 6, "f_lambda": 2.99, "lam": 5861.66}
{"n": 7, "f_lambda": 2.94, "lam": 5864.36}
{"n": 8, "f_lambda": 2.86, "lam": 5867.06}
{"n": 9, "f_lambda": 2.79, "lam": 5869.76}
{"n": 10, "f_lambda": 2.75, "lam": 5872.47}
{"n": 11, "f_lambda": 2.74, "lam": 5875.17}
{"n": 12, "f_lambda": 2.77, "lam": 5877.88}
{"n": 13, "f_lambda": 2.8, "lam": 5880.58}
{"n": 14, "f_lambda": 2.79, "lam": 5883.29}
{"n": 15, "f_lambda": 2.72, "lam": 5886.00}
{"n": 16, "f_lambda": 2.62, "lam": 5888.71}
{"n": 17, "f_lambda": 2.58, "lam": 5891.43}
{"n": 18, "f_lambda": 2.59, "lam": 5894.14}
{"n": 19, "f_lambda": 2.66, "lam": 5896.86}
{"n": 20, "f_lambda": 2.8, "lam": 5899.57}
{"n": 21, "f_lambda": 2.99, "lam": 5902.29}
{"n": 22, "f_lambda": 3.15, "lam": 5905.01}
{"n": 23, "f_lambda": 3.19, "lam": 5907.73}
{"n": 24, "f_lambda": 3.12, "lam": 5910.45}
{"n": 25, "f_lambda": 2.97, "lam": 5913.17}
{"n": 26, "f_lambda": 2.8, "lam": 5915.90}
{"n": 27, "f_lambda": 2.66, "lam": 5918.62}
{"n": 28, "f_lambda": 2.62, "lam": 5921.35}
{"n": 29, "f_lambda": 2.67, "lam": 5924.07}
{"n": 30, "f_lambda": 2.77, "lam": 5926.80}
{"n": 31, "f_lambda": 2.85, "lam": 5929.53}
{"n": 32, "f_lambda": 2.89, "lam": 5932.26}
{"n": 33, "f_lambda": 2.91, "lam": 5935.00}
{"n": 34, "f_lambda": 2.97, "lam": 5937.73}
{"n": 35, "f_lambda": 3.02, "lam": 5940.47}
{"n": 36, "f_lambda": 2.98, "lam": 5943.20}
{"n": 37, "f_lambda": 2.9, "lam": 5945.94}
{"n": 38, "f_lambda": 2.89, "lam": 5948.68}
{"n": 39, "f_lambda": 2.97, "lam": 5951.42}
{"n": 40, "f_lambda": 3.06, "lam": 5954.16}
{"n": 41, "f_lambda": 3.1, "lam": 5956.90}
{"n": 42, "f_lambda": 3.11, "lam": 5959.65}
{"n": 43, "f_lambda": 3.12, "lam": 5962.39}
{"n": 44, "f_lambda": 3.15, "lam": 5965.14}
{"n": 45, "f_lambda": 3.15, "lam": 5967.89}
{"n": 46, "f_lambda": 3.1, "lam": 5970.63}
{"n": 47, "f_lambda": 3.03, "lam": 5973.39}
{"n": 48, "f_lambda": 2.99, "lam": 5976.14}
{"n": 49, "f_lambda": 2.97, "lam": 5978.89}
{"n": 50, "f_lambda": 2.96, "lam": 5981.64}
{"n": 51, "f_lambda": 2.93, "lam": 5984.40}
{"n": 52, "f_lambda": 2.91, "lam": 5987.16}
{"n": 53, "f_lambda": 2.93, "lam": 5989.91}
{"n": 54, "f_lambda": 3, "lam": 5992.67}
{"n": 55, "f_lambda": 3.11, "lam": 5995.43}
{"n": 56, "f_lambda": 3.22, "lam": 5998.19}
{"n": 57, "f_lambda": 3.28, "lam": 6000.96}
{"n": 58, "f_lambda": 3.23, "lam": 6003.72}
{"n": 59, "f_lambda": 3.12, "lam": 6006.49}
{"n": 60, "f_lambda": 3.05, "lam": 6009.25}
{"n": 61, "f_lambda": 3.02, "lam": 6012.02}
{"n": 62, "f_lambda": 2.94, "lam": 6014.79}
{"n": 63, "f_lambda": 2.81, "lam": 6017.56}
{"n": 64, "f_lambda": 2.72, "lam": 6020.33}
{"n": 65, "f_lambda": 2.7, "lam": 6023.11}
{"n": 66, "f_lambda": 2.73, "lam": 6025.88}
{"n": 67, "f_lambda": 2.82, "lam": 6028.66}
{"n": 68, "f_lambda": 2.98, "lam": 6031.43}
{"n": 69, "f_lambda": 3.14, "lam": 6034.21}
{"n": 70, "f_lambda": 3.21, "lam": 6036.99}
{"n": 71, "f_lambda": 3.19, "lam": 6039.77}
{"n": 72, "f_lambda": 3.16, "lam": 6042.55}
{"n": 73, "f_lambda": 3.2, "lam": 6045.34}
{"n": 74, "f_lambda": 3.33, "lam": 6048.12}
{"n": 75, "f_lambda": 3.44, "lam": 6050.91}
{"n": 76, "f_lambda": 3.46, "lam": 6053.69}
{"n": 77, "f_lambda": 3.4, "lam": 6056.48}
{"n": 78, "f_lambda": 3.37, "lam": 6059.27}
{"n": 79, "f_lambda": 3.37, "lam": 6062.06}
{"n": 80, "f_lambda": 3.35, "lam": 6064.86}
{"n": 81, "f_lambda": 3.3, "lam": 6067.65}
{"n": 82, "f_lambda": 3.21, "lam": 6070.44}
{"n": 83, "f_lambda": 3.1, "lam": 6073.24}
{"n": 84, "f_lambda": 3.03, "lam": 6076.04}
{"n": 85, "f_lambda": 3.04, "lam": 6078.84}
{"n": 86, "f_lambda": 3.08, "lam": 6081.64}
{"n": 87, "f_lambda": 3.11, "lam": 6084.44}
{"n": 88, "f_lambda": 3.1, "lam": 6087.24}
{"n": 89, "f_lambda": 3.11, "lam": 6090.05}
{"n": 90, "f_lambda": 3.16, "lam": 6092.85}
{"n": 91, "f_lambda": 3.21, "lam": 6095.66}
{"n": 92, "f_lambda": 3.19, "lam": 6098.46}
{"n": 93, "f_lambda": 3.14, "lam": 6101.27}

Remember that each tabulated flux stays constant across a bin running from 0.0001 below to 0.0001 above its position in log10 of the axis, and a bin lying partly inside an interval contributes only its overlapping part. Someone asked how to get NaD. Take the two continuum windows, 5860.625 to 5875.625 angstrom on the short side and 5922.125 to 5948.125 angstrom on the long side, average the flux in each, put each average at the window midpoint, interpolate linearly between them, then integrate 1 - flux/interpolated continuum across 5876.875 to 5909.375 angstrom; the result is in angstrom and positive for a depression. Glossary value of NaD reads 0.6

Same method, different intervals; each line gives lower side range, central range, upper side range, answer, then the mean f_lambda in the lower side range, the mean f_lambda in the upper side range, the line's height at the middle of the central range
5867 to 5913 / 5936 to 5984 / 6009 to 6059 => -1.3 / 2.82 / 3.08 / 2.95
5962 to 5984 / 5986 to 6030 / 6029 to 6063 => 2.4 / 3.05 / 3.26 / 3.15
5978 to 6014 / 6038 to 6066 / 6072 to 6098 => -2.1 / 3.06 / 3.11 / 3.09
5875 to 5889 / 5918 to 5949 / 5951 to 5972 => 1.4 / 2.75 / 3.1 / 2.98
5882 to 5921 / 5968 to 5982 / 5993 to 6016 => 0.0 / 2.83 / 3.12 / 3.03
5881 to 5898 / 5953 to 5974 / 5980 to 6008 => -1.1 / 2.67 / 3.07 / 2.95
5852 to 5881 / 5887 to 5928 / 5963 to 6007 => 1.7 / 2.87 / 3.07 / 2.94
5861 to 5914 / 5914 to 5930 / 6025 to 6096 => 1.0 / 2.84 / 3.18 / 2.91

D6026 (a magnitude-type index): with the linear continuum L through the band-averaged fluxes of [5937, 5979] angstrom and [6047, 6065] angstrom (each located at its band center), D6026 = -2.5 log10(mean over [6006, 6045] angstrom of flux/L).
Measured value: 0.11 mag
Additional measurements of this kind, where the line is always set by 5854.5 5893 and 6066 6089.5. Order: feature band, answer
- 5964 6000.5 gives -0.02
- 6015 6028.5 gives 0.10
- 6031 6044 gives -0.03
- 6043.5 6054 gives -0.09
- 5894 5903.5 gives 0.03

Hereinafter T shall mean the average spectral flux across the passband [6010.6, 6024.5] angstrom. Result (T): 2.84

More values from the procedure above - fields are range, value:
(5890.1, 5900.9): 2.66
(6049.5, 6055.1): 3.45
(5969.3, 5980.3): 3.02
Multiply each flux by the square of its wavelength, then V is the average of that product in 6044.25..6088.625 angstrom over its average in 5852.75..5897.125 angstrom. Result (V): 1.24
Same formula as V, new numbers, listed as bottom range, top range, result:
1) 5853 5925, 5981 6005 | 1.12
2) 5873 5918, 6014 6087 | 1.16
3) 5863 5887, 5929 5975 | 1.11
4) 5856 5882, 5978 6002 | 1.11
